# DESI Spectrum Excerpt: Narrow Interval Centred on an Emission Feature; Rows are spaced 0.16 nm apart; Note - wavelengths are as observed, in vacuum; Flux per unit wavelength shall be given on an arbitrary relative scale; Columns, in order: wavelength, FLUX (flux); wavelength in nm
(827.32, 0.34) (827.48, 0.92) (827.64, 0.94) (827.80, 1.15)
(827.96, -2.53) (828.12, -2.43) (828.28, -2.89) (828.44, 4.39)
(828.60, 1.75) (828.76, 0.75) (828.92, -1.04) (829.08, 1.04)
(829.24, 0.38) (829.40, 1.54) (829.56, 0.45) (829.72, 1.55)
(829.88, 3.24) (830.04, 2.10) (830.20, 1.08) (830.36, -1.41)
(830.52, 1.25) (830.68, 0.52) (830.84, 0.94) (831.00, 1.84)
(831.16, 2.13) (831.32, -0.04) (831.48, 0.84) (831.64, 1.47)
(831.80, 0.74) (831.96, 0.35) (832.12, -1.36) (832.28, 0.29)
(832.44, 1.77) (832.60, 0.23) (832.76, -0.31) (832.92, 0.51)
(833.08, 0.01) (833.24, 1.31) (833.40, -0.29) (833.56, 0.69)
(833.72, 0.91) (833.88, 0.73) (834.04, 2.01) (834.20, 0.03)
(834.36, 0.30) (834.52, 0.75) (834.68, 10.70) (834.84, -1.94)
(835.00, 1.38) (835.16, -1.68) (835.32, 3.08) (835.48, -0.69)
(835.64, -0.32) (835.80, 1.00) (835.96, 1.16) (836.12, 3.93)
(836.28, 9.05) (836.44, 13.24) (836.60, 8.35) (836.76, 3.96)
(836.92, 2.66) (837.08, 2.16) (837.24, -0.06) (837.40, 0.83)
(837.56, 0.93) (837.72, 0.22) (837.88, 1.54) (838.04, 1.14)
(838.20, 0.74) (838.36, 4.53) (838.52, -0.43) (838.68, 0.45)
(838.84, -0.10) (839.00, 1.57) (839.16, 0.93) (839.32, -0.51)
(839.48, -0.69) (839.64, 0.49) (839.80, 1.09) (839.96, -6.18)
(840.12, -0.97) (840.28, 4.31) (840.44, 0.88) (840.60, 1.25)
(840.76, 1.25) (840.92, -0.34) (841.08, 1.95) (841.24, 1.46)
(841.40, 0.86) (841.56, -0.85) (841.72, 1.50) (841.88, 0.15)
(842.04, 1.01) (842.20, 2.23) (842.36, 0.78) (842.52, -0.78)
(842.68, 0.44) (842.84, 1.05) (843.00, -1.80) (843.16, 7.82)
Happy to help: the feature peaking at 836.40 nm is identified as H-beta 4861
